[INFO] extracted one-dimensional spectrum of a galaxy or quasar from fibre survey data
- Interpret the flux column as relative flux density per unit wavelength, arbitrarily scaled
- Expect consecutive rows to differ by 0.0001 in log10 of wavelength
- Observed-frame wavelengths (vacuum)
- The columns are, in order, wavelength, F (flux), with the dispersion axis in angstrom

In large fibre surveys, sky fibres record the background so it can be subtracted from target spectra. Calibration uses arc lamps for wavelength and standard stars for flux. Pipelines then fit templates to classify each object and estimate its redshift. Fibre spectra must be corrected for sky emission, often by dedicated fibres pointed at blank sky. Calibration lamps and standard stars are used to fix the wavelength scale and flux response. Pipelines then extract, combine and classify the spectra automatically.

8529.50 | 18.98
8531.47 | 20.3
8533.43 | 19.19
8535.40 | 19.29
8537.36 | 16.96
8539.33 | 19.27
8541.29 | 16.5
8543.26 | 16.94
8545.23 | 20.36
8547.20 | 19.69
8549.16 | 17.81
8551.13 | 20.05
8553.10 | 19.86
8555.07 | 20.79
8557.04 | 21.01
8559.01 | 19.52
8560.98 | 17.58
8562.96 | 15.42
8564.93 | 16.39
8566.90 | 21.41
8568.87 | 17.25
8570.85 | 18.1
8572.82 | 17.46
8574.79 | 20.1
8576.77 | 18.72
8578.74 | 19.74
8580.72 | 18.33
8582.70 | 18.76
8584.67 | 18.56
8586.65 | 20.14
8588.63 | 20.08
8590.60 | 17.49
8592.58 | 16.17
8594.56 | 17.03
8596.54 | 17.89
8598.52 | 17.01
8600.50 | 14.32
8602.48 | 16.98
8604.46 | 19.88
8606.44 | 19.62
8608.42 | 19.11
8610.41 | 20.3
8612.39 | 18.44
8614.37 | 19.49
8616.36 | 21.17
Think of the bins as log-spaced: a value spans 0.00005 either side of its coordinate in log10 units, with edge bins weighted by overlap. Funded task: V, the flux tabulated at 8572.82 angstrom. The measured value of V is 17.46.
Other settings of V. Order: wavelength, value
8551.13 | 20.05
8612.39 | 18.44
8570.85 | 18.1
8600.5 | 14.32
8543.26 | 16.94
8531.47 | 20.3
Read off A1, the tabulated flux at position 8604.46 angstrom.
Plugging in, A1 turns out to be 19.88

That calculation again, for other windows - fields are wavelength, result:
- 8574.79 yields 20.1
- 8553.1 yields 19.86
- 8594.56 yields 17.03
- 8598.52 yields 17.01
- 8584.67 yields 18.56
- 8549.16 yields 17.81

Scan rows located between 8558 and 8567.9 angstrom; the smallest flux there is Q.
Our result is 15.42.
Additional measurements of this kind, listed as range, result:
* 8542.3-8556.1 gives 16.94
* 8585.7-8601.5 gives 14.32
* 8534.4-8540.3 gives 16.96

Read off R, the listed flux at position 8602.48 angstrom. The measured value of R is 16.98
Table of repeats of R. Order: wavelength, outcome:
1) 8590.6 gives 17.49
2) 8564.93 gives 16.39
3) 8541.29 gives 16.5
